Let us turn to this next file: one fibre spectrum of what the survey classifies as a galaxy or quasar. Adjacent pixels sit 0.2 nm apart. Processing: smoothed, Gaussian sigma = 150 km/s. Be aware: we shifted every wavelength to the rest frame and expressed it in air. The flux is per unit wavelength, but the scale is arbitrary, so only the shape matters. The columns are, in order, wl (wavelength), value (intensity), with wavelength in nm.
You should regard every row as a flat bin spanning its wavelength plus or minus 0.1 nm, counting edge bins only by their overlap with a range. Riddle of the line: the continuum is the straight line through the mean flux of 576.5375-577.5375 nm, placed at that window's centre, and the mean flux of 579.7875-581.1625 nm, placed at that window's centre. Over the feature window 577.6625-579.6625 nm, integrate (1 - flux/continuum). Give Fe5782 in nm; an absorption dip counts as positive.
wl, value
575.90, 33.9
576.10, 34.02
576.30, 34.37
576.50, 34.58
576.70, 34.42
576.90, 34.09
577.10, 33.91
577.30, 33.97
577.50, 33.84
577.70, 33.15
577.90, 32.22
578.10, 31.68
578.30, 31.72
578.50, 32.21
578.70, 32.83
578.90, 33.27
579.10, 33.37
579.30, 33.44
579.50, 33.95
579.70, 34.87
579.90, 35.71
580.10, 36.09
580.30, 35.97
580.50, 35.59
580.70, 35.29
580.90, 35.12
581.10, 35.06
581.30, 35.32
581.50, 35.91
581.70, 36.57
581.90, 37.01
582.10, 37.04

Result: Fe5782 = 0.11 nm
